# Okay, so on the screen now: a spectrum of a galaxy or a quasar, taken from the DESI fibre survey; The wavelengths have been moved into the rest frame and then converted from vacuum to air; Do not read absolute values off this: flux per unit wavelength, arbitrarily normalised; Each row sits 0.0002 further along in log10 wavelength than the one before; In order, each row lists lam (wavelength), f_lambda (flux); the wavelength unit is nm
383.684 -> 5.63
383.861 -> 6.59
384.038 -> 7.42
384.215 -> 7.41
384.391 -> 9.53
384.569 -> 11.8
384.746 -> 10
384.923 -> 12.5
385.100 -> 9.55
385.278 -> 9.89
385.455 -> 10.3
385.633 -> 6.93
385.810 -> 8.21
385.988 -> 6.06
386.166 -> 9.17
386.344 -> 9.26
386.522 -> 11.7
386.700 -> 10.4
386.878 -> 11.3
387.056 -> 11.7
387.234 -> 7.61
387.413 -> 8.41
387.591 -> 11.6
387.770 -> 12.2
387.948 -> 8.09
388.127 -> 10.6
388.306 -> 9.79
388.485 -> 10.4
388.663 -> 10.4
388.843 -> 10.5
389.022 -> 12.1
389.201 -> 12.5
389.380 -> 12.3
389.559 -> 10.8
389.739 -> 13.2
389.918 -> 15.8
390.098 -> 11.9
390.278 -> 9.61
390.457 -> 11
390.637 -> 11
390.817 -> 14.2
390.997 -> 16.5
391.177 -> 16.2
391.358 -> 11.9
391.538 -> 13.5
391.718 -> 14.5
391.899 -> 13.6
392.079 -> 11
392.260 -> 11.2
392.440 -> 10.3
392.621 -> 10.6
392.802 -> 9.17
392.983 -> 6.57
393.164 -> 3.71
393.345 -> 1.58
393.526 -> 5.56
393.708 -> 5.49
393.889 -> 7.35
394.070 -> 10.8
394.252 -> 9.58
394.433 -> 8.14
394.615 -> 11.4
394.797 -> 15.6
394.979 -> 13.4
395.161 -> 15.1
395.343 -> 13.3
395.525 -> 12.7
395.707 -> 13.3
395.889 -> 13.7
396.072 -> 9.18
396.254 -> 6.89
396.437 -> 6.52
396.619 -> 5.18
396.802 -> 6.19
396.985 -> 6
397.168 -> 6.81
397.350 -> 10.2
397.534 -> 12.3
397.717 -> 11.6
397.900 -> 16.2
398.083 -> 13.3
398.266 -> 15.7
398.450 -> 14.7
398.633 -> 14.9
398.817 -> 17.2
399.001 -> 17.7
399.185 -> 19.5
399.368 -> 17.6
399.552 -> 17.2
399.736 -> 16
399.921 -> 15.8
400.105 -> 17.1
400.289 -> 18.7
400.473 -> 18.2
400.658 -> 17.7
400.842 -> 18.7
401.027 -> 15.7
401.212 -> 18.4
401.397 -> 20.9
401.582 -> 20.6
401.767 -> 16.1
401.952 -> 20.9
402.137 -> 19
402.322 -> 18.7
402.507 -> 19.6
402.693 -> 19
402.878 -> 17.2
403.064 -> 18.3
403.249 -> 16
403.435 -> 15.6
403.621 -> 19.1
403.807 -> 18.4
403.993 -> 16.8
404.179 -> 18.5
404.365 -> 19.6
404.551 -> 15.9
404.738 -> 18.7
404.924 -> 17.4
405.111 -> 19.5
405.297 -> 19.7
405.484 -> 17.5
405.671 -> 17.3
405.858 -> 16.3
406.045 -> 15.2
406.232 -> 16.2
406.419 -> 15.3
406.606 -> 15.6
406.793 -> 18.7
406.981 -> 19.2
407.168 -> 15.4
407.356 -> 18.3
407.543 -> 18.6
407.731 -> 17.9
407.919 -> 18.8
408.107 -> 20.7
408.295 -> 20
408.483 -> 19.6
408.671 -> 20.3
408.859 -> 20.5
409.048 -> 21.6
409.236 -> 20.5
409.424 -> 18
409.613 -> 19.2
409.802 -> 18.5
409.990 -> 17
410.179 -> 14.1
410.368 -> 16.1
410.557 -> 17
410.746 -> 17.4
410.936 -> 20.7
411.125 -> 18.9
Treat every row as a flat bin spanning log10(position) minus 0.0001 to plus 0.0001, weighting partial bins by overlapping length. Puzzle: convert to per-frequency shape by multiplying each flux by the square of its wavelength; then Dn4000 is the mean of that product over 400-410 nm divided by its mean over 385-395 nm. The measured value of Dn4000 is 1.9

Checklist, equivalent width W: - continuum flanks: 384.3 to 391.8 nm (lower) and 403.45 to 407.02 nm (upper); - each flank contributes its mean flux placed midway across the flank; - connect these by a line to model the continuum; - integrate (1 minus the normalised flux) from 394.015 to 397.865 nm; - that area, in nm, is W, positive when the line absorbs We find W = 0.97 nm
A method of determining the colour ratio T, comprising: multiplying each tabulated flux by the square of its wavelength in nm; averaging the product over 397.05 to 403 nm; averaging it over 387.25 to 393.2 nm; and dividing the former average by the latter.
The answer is 1.54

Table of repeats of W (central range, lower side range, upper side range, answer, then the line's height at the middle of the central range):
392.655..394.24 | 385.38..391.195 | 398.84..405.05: 0.816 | 13.6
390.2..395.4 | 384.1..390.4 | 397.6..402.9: 0.987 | 13.4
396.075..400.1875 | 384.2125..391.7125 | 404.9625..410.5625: 0.531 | 14.6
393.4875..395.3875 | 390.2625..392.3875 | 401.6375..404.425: 0.502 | 14.3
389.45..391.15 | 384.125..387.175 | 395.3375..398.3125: -0.475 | 10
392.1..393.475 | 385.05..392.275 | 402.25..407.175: 0.545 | 12.8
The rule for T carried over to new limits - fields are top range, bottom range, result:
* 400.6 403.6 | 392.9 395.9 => 1.95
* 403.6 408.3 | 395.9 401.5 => 1.31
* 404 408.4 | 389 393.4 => 1.68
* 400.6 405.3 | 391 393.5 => 1.86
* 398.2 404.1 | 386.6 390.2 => 1.71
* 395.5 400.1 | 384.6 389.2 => 1.35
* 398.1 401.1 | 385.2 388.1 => 1.89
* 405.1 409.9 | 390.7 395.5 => 1.83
